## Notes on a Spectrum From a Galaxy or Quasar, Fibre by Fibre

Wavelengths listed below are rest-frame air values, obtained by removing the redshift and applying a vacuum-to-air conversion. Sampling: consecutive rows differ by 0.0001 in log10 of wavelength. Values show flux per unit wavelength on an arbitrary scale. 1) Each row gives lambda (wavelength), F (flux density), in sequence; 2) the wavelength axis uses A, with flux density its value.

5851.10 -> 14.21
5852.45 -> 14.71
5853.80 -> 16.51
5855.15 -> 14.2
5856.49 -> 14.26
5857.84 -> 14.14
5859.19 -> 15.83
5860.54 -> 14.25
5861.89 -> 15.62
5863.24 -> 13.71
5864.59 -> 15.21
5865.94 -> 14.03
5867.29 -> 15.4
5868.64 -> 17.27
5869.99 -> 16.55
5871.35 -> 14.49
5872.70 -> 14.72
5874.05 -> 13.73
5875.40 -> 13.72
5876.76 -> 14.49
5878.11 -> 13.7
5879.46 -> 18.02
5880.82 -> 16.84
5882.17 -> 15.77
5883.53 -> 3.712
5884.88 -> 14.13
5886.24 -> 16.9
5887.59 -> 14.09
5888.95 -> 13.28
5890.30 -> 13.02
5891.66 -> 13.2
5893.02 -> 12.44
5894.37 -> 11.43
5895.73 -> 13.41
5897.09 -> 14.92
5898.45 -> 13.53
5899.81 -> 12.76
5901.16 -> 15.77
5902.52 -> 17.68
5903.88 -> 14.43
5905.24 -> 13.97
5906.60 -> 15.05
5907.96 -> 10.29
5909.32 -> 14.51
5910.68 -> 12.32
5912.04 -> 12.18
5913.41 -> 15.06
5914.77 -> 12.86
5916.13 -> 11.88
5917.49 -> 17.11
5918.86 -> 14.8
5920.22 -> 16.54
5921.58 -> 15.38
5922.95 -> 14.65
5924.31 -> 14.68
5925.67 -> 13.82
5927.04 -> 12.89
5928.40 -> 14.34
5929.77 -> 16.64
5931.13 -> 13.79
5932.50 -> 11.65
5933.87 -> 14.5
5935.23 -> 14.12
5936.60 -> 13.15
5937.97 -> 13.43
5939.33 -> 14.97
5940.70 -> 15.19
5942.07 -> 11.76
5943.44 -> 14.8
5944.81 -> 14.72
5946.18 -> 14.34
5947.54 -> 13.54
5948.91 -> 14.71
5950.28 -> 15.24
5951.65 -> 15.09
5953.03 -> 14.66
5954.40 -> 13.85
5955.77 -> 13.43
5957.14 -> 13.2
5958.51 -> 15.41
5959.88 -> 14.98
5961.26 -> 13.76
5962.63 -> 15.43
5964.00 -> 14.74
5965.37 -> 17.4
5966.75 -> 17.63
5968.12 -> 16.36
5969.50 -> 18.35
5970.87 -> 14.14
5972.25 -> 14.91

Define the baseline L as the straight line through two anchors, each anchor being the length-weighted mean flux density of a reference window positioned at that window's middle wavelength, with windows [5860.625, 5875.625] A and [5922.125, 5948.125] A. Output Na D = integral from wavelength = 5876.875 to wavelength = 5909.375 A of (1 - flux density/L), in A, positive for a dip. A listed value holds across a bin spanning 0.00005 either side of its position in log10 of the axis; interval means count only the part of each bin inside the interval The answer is 1.7 A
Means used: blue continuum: 15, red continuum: 14.1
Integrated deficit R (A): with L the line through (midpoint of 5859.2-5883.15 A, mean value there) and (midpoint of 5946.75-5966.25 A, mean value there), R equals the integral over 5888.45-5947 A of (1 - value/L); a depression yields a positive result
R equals 3.4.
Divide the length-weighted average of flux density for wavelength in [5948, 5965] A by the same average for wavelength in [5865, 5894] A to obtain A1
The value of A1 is 1.02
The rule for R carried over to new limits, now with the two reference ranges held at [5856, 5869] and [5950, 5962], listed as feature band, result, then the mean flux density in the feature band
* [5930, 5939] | 0.5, 13.7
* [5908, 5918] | 0.8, 13.4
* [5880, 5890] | 0.8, 13.6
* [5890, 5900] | 1.1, 13.1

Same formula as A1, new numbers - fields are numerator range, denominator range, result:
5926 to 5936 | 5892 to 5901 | 1.05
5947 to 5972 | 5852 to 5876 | 1.01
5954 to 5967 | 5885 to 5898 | 1.09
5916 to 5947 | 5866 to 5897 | 1.02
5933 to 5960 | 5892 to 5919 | 1.03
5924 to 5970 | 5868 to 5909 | 1.03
